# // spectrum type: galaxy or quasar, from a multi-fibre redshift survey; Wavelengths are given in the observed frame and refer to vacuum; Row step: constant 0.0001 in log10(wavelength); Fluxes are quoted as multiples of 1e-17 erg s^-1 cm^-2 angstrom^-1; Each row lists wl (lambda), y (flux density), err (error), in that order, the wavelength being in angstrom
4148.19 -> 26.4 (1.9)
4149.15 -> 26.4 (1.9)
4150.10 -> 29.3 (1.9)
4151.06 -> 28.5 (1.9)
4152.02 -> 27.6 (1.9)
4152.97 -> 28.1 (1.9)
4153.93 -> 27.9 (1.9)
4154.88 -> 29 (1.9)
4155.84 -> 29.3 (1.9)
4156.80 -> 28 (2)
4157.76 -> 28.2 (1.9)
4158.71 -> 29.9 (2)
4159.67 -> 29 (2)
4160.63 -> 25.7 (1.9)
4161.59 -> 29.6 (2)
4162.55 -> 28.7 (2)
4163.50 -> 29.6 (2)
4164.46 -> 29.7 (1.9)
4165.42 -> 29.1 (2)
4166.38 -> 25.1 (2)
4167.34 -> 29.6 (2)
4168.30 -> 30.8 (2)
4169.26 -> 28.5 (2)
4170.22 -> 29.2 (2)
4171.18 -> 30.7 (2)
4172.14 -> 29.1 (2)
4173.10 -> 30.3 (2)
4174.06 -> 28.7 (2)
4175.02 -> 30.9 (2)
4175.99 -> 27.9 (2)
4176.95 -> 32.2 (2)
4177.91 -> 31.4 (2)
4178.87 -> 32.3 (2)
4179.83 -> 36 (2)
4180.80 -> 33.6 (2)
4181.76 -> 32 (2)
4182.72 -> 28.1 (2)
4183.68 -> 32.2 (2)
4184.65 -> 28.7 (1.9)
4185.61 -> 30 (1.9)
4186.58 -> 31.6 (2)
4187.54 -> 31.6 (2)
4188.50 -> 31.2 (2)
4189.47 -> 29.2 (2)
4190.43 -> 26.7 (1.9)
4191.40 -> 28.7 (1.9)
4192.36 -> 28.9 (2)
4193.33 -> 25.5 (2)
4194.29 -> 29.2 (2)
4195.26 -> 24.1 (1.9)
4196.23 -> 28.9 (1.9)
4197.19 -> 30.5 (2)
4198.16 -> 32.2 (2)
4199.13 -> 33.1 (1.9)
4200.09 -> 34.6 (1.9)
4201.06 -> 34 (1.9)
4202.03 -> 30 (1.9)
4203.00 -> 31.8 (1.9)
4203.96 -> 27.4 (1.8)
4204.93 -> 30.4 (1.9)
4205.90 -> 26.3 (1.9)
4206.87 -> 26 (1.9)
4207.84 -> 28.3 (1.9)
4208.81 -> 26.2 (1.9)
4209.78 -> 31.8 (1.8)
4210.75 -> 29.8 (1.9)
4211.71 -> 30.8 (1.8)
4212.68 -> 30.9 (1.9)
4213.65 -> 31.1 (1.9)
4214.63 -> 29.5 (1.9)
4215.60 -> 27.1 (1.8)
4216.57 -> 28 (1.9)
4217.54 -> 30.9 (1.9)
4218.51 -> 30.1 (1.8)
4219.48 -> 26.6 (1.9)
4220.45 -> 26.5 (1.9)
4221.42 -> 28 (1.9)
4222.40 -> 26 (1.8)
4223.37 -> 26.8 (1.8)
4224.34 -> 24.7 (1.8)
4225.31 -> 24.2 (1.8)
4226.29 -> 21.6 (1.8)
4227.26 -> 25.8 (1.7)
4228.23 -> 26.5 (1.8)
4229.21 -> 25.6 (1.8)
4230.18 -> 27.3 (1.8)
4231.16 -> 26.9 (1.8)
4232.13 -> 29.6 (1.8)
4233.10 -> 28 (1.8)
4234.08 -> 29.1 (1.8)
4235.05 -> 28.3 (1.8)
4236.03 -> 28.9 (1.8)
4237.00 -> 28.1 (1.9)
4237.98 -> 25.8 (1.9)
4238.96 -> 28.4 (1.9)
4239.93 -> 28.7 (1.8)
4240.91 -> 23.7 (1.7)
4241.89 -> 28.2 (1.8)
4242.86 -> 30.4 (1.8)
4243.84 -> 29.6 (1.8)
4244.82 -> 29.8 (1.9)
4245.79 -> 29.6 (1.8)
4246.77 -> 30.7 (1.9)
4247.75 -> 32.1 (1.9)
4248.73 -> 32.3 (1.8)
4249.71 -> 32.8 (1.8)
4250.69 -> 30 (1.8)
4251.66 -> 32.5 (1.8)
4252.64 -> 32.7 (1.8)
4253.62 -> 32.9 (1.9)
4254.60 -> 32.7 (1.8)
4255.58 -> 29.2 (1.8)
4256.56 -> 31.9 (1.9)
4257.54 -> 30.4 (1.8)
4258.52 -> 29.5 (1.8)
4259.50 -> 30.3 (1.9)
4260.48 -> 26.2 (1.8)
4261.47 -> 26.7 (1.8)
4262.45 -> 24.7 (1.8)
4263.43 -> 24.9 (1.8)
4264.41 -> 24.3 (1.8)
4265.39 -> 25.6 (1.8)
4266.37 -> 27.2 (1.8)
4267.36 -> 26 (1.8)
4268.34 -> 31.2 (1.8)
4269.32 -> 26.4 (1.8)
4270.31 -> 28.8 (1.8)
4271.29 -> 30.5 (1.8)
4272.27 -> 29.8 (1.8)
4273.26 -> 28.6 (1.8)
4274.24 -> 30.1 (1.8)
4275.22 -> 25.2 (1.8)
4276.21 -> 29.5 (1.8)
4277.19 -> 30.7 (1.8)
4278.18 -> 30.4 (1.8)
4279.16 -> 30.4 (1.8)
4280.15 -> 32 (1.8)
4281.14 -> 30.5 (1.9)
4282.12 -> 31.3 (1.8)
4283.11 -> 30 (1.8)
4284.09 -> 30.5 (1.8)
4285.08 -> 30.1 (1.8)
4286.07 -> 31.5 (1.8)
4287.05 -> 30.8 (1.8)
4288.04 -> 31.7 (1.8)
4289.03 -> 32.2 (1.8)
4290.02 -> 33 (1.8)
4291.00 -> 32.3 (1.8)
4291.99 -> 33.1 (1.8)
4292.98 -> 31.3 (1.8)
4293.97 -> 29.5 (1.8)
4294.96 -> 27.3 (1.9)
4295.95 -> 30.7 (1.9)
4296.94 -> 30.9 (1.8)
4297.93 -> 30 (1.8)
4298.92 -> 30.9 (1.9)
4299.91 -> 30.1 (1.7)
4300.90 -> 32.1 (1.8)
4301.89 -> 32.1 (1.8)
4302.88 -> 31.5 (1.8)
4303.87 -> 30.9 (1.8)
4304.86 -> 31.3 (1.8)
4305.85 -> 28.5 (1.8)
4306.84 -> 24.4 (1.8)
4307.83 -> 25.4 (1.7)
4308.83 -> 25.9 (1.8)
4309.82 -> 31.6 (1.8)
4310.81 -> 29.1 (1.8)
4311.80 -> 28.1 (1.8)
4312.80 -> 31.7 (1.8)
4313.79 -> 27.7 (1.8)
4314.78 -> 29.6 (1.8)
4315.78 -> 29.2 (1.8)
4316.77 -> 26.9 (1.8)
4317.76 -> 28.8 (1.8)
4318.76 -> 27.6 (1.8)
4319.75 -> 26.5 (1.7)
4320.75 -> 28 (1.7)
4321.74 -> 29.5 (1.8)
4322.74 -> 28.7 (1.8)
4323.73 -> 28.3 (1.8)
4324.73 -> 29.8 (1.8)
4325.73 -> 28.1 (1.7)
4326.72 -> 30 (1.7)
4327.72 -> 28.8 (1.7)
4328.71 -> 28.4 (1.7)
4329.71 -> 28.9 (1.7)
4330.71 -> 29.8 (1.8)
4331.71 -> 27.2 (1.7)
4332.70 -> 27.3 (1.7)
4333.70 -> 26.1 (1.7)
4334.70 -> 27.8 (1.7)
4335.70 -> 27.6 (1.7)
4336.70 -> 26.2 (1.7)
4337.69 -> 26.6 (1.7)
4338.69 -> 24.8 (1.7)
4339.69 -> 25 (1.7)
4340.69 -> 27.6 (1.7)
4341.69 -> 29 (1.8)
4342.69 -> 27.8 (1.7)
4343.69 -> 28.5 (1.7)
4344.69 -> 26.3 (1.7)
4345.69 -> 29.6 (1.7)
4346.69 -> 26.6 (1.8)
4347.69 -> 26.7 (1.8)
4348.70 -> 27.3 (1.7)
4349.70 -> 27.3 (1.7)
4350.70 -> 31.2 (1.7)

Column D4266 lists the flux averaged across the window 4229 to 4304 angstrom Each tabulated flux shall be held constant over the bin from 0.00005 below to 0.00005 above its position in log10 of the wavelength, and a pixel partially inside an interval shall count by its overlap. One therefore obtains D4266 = 29.6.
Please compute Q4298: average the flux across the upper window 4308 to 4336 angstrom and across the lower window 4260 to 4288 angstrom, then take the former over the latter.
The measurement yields 1.0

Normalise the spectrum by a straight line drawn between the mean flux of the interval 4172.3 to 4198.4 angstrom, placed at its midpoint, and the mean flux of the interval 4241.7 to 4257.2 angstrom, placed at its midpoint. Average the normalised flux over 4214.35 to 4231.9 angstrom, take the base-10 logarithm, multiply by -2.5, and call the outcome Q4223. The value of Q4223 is 0.148 mag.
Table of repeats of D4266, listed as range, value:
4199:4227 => 28.6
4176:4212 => 30.1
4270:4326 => 29.7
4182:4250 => 28.8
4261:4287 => 28.8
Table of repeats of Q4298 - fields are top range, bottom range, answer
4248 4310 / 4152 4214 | 1.00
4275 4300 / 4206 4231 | 1.11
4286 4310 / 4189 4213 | 1.03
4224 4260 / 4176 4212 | 0.96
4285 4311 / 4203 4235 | 1.09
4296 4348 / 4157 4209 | 0.96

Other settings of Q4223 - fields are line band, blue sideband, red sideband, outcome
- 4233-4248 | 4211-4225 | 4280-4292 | 0.03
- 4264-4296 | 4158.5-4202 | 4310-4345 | -0.04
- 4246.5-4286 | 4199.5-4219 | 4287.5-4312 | 0.02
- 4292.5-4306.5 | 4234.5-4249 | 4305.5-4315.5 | -0.08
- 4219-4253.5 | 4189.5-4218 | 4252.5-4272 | 0.03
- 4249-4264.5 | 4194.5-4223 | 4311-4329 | -0.02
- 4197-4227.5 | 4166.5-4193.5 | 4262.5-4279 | 0.02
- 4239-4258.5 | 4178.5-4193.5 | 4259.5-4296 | -0.03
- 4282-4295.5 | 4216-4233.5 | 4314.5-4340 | -0.13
